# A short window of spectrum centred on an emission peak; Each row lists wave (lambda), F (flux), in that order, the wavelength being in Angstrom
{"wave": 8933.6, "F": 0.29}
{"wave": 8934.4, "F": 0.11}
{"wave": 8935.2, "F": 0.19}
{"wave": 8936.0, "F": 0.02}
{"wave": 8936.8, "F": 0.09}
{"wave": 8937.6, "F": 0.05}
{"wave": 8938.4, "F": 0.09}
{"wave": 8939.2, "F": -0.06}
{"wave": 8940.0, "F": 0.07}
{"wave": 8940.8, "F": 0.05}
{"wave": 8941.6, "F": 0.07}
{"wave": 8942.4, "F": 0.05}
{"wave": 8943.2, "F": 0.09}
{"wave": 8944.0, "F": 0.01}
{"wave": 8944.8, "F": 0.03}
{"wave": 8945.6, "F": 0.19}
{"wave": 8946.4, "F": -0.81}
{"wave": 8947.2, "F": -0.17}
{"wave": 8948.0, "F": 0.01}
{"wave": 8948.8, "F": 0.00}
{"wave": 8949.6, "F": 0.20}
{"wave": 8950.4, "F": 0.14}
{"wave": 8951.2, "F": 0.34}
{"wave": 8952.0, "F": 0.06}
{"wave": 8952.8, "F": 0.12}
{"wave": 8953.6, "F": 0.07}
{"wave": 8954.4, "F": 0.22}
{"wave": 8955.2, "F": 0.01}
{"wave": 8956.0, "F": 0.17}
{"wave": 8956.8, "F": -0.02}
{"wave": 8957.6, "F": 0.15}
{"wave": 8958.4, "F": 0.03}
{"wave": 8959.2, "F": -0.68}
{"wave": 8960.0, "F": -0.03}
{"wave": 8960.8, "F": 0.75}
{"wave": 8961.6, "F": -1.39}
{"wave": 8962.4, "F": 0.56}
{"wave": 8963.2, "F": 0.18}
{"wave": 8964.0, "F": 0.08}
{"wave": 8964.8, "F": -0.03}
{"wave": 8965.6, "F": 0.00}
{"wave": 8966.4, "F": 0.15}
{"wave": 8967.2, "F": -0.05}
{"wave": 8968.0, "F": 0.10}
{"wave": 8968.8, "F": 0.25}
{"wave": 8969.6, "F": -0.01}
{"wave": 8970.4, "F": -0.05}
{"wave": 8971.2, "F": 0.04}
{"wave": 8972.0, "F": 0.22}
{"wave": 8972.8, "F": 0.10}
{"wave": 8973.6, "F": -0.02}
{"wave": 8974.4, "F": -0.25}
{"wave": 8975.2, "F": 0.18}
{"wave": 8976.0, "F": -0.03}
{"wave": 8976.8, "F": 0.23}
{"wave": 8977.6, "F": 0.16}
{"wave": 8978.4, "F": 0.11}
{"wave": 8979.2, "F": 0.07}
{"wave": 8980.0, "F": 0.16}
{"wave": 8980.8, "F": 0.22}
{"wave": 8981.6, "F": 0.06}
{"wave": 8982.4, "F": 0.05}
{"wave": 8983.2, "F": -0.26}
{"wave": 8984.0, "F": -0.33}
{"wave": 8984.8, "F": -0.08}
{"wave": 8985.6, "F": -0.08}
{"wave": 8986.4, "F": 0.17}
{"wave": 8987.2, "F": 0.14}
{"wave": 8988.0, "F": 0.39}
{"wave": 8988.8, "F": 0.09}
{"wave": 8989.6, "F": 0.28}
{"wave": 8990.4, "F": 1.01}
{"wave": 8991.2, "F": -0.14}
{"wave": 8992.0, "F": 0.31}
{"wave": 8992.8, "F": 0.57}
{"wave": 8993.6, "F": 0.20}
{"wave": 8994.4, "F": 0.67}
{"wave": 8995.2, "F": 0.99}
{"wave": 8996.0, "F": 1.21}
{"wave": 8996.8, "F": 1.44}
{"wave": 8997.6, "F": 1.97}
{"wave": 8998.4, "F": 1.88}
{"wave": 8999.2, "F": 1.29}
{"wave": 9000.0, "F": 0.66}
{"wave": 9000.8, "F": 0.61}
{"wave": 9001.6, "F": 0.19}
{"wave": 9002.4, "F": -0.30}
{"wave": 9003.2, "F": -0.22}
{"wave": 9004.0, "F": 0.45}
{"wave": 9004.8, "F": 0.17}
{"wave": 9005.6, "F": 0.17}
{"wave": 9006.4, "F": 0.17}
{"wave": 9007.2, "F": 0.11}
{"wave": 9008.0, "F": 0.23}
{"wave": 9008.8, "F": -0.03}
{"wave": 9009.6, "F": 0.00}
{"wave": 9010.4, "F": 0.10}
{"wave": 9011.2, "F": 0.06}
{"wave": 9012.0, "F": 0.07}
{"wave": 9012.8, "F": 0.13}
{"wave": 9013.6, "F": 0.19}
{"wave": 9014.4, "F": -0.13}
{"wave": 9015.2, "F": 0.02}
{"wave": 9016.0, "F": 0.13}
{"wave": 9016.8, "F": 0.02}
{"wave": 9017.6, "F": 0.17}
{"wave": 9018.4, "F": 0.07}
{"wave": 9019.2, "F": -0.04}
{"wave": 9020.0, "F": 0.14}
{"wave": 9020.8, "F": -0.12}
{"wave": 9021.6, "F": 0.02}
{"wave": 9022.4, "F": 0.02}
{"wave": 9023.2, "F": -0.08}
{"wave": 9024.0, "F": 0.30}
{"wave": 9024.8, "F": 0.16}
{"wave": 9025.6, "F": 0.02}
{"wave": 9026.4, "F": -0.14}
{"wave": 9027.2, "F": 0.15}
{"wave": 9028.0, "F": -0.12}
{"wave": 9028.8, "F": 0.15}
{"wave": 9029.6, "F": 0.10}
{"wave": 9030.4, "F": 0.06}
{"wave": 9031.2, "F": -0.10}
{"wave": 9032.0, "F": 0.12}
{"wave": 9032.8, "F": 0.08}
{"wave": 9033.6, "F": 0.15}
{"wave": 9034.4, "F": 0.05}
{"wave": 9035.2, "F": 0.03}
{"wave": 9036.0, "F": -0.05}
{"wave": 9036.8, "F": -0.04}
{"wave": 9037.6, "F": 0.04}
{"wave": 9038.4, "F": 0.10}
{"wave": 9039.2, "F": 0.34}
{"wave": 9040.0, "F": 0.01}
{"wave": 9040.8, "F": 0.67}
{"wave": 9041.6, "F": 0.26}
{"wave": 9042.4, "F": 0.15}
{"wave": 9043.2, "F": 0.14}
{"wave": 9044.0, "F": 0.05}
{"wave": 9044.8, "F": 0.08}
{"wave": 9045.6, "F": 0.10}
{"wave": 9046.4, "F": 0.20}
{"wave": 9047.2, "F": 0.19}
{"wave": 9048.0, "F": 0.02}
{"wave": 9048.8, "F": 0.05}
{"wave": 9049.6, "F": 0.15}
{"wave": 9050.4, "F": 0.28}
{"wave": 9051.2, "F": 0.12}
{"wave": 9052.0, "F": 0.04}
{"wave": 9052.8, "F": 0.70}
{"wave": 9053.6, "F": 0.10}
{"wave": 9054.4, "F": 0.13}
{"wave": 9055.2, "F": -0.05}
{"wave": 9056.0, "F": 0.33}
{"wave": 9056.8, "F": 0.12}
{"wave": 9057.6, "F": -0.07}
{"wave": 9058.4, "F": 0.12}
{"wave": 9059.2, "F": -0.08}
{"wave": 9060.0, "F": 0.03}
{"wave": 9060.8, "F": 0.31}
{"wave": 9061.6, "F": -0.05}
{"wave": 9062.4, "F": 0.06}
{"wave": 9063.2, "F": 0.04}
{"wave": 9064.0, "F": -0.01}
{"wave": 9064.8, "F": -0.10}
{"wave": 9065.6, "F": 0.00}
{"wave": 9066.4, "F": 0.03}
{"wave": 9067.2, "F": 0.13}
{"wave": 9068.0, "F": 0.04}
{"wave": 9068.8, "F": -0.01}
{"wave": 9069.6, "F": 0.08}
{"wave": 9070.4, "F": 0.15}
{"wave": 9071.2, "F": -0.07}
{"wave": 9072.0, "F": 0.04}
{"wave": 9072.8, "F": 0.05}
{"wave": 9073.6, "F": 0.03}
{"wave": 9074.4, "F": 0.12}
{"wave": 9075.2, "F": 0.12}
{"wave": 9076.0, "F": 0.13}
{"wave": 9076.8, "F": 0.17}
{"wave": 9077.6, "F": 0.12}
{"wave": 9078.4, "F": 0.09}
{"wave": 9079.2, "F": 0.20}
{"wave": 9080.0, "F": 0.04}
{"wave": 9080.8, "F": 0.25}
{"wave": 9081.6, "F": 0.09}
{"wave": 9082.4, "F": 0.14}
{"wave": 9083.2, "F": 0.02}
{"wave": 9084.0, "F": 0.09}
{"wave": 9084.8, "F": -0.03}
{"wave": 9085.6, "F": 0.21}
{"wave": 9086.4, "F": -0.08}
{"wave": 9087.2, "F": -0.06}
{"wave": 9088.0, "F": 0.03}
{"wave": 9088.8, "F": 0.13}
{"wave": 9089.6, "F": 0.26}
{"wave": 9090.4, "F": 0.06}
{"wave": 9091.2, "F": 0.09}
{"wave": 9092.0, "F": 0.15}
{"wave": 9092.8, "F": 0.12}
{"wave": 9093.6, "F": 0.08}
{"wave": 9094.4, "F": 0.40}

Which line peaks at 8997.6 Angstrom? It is H-beta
